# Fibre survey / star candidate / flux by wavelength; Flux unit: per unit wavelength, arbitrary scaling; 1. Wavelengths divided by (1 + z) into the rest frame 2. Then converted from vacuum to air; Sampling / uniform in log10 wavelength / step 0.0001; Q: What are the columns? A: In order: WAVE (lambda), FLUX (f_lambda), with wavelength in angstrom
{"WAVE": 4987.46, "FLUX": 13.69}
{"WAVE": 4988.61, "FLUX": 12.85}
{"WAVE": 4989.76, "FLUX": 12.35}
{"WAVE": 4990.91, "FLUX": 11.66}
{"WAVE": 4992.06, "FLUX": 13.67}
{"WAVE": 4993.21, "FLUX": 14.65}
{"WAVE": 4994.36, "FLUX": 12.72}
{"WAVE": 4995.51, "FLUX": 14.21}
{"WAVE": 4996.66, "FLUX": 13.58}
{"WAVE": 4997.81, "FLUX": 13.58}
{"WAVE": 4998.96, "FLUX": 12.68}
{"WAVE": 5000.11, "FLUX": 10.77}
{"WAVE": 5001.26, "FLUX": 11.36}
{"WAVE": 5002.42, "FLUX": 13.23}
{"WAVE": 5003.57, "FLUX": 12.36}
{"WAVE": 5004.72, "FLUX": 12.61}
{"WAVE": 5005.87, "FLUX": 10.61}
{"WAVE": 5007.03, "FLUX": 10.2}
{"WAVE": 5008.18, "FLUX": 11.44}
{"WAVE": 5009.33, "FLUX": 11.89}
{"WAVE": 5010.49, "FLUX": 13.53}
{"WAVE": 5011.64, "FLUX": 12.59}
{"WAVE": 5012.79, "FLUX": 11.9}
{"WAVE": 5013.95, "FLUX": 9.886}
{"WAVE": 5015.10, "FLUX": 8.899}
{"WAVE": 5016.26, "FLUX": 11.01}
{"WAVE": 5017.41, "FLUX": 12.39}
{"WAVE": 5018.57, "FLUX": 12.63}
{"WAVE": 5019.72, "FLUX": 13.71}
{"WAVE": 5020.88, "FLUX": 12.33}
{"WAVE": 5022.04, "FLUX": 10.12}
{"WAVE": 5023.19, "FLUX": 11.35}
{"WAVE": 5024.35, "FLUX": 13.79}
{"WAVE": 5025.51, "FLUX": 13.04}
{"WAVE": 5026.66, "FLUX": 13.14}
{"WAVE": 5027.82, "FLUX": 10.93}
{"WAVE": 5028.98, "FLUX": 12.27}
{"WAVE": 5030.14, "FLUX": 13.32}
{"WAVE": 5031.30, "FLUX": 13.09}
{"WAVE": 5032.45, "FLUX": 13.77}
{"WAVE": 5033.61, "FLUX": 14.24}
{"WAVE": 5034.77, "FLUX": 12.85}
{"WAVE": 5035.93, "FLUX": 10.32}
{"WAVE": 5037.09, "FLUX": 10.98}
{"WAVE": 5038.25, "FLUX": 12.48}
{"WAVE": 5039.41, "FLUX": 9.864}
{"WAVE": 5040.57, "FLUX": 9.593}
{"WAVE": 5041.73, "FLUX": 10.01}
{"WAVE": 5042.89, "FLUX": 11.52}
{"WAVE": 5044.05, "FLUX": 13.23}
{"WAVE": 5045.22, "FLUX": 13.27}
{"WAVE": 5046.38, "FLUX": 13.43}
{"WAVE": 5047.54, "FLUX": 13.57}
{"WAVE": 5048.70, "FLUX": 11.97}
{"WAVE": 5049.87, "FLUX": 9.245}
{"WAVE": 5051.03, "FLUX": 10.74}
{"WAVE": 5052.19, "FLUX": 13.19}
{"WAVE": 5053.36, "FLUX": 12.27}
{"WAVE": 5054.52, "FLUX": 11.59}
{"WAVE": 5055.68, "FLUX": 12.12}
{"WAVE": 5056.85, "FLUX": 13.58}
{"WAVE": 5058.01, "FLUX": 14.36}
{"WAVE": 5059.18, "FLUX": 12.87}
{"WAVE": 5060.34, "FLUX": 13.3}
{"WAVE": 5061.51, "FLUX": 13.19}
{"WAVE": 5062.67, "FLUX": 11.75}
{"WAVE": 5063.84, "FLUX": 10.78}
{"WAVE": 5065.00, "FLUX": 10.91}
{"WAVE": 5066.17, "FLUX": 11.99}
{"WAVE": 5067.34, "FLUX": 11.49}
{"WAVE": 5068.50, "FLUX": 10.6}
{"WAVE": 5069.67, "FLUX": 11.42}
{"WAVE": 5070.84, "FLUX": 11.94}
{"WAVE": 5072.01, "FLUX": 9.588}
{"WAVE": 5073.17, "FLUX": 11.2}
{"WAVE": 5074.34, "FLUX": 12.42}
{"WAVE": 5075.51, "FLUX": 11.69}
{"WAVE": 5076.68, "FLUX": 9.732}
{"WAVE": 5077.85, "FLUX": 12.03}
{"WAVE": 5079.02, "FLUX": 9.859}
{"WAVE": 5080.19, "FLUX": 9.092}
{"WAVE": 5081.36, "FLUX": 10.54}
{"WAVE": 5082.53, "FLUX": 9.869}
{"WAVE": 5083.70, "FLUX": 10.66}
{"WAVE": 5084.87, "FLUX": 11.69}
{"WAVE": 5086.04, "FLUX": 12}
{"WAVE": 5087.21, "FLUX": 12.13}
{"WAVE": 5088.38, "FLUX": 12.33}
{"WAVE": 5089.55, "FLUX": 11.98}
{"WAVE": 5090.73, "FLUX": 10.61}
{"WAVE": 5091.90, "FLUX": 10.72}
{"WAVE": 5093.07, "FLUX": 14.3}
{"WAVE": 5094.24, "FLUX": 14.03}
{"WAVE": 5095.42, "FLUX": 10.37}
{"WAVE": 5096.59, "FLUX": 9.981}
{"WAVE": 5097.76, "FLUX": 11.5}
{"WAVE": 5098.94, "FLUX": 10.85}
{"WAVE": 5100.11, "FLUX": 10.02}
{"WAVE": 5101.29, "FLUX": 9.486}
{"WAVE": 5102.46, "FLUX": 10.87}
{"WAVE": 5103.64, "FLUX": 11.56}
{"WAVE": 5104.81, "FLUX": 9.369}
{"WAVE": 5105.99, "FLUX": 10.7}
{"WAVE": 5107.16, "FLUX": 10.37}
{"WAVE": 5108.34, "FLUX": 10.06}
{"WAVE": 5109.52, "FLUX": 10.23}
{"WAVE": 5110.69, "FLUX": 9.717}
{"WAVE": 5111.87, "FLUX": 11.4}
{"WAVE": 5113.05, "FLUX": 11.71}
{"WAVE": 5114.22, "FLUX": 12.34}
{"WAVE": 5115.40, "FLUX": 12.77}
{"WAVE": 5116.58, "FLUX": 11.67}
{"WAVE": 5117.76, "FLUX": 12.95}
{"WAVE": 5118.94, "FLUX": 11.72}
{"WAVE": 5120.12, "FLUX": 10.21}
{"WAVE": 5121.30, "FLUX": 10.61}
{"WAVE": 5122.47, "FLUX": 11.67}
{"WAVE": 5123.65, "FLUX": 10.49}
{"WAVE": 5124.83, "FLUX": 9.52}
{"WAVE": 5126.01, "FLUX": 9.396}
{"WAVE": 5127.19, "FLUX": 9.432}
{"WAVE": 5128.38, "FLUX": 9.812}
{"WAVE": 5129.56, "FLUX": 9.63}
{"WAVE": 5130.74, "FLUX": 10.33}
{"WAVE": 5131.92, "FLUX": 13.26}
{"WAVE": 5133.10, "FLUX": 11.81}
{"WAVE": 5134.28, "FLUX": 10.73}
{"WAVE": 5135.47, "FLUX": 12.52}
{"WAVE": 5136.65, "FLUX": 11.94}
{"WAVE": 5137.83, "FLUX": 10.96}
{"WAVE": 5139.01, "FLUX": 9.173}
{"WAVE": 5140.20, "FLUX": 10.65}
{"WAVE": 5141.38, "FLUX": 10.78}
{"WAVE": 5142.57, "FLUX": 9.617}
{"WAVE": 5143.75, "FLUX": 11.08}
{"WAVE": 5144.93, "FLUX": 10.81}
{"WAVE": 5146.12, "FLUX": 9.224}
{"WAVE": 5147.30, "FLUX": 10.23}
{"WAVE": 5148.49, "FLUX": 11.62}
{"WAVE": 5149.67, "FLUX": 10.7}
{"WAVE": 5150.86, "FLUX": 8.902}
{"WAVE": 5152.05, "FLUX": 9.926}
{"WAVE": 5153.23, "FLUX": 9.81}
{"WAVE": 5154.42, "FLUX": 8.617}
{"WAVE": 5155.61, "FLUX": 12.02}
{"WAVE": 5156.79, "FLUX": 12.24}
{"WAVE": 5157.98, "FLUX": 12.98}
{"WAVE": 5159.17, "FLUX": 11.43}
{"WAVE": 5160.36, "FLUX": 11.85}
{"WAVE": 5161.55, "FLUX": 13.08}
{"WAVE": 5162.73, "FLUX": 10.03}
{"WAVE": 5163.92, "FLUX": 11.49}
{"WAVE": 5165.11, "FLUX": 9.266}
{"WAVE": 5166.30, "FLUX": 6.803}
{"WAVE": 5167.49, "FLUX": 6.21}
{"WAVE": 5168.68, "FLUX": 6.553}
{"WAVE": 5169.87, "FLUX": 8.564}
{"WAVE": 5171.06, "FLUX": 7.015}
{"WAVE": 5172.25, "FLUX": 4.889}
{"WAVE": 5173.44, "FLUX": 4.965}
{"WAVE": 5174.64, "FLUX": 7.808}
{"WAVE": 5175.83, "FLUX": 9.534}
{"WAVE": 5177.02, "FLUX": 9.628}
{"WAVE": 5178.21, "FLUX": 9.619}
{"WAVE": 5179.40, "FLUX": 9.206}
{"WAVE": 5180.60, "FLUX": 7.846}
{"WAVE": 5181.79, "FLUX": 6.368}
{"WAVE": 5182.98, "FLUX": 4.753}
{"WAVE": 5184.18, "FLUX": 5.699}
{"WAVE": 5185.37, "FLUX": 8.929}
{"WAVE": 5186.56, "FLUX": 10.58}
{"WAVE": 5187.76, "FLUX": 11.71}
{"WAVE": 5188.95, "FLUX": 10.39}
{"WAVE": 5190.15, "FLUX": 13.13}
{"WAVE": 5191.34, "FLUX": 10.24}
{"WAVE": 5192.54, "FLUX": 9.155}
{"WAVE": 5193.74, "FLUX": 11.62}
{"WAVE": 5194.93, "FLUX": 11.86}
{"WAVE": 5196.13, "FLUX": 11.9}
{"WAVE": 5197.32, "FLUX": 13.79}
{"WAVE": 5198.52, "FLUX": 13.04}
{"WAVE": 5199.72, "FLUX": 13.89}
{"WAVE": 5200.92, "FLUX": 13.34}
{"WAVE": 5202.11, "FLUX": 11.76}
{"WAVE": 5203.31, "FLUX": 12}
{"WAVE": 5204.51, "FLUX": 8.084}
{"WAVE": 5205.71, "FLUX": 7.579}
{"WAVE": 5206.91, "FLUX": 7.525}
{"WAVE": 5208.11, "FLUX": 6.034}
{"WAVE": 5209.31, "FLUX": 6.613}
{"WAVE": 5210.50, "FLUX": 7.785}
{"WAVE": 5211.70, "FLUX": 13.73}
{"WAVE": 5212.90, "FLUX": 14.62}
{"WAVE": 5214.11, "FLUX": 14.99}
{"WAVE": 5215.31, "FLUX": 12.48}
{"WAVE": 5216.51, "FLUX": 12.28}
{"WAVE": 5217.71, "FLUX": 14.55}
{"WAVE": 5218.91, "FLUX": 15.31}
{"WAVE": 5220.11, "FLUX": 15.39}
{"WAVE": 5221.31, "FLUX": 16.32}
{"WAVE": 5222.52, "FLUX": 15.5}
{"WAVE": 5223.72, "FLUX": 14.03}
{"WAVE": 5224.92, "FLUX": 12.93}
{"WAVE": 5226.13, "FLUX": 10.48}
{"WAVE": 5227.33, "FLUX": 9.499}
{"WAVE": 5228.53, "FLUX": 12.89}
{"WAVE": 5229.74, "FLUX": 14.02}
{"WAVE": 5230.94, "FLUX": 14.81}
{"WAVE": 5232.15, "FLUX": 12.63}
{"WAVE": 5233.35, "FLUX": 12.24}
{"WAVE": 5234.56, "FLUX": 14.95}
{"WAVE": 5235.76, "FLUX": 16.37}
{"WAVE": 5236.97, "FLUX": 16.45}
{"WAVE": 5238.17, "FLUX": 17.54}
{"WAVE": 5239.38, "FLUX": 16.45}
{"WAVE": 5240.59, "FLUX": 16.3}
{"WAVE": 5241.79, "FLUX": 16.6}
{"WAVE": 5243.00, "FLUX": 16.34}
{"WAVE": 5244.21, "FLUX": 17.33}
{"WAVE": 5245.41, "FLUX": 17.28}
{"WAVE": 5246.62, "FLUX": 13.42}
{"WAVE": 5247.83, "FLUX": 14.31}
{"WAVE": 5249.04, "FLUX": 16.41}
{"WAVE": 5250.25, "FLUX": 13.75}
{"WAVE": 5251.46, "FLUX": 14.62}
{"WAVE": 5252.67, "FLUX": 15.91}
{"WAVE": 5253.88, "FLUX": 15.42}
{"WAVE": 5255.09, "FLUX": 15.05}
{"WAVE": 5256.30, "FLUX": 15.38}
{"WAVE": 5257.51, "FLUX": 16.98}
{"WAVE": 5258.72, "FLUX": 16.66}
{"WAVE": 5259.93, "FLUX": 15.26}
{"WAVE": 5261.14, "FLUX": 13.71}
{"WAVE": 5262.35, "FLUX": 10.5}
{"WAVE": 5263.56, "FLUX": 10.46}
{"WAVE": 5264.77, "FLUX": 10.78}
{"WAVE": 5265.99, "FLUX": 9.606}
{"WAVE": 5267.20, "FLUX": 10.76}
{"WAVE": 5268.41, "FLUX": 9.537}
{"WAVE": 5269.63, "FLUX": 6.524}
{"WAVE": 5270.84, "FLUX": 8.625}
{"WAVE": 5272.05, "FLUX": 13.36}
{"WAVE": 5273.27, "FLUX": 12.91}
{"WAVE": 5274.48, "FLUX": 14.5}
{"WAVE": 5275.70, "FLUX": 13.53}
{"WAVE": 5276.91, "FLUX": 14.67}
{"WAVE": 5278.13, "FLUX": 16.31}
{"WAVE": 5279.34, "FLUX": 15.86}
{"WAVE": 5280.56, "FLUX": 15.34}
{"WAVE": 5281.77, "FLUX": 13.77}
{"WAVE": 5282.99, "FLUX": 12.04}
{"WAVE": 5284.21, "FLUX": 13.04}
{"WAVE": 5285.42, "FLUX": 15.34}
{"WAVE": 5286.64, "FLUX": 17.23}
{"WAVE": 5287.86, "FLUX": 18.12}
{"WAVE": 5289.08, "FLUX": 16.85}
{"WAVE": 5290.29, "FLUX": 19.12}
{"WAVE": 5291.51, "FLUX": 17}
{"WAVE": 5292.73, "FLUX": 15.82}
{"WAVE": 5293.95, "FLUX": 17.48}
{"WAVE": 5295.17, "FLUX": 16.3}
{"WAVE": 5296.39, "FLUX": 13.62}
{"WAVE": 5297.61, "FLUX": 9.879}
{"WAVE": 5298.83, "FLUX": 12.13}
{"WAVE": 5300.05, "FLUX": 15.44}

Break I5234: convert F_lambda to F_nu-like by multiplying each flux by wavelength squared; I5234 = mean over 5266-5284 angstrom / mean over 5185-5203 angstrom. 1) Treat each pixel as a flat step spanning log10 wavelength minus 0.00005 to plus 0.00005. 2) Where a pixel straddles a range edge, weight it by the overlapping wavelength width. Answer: 1.1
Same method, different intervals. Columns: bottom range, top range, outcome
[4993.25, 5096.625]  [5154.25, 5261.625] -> 1.08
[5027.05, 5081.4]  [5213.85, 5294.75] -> 1.32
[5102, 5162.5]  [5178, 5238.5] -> 1.11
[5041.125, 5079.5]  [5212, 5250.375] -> 1.32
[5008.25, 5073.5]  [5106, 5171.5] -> 0.91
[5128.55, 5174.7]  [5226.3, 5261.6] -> 1.56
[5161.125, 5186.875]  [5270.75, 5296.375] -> 1.97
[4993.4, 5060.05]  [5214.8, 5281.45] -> 1.26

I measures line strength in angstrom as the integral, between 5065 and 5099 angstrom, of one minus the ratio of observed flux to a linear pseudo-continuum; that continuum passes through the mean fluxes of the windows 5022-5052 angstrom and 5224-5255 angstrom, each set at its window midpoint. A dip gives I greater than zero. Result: 3.7 angstrom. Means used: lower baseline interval 12.1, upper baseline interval 14.8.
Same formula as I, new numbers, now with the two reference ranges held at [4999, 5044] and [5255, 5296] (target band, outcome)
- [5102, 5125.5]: 3.11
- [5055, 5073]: 0.39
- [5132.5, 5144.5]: 1.82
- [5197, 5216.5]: 3.46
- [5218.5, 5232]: -0.06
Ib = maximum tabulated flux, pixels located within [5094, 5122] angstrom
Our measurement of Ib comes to 14.03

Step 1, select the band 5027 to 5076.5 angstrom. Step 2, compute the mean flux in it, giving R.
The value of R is 12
